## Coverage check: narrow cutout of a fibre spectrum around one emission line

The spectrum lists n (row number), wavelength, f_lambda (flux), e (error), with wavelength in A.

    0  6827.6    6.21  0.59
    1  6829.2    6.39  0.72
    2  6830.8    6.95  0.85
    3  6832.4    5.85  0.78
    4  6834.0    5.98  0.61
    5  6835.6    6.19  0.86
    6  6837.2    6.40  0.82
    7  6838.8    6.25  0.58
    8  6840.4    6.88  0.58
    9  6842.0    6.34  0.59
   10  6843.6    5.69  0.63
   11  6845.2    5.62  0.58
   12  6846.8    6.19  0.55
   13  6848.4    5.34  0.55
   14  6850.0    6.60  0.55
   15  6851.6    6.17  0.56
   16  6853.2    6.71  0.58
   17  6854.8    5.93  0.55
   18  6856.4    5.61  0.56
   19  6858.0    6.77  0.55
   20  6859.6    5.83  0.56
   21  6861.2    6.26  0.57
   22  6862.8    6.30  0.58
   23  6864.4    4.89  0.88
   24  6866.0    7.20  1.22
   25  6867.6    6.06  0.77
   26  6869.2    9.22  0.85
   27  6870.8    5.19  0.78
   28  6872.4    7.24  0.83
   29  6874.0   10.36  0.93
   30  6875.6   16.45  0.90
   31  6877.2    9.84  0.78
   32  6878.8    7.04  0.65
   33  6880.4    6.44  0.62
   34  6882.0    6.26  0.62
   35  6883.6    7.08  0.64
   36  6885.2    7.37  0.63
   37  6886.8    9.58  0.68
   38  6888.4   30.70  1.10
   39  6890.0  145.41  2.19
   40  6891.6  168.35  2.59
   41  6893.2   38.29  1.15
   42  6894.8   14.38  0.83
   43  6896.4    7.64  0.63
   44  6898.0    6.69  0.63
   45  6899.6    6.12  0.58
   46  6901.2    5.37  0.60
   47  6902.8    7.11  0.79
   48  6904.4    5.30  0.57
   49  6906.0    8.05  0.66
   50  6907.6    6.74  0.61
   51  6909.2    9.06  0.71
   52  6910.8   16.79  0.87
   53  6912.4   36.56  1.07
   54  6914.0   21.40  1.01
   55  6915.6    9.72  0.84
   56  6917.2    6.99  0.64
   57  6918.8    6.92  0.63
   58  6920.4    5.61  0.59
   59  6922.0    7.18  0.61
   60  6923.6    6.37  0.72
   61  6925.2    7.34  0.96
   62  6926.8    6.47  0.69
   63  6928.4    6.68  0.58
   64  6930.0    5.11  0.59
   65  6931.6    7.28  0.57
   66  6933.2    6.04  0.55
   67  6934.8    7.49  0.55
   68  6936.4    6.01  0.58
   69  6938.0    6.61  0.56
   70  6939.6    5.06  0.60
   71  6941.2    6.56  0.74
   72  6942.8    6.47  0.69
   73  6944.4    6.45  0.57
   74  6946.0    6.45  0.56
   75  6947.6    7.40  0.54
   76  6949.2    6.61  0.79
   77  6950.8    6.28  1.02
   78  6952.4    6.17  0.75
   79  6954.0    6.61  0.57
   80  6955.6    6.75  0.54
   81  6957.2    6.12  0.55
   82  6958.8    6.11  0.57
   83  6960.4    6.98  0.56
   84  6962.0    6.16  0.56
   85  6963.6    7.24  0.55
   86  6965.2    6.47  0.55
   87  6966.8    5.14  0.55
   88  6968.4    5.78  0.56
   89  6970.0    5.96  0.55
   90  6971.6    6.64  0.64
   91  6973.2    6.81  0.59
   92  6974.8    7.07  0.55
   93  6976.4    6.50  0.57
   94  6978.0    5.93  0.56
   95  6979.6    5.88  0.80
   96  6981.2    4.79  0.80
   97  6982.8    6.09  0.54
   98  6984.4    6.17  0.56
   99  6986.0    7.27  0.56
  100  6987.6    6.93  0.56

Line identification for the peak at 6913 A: [N II]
